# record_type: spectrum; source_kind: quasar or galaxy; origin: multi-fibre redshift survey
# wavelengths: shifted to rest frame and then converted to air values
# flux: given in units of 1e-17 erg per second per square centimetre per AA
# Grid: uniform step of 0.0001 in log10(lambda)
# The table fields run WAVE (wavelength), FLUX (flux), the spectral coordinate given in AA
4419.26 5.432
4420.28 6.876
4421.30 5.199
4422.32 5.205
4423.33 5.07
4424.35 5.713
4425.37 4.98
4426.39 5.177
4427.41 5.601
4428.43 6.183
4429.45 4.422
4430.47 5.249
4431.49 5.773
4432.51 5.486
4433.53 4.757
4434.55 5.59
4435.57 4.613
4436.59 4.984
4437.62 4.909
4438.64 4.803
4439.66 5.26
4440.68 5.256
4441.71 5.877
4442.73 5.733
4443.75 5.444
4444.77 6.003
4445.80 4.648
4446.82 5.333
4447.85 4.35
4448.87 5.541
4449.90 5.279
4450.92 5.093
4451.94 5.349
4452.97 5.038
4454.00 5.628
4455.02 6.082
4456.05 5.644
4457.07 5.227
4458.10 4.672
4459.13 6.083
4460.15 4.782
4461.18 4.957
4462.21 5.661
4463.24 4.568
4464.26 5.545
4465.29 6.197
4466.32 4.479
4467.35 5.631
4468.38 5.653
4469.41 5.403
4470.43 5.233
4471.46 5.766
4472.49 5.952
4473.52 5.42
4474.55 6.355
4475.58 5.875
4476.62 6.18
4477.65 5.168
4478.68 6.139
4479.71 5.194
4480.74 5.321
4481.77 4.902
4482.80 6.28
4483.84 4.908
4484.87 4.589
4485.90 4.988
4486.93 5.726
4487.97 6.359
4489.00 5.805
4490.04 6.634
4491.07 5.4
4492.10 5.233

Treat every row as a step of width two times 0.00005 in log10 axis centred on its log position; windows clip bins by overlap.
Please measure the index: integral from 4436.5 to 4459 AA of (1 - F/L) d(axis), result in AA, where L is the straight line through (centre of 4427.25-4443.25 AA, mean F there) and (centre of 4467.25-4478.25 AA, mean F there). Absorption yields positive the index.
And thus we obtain 0.49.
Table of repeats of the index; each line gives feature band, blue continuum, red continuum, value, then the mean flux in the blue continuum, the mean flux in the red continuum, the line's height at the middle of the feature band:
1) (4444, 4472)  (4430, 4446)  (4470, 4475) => 1.12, 5.29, 5.75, 5.55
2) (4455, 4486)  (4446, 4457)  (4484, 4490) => -0.03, 5.31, 5.55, 5.44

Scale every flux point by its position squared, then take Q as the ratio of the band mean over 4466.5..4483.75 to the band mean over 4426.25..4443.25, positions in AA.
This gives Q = 1.08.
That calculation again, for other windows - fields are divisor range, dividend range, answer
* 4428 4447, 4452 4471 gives 1.03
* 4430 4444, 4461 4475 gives 1.06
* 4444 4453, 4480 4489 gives 1.06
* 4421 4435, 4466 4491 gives 1.07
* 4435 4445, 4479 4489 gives 1.05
